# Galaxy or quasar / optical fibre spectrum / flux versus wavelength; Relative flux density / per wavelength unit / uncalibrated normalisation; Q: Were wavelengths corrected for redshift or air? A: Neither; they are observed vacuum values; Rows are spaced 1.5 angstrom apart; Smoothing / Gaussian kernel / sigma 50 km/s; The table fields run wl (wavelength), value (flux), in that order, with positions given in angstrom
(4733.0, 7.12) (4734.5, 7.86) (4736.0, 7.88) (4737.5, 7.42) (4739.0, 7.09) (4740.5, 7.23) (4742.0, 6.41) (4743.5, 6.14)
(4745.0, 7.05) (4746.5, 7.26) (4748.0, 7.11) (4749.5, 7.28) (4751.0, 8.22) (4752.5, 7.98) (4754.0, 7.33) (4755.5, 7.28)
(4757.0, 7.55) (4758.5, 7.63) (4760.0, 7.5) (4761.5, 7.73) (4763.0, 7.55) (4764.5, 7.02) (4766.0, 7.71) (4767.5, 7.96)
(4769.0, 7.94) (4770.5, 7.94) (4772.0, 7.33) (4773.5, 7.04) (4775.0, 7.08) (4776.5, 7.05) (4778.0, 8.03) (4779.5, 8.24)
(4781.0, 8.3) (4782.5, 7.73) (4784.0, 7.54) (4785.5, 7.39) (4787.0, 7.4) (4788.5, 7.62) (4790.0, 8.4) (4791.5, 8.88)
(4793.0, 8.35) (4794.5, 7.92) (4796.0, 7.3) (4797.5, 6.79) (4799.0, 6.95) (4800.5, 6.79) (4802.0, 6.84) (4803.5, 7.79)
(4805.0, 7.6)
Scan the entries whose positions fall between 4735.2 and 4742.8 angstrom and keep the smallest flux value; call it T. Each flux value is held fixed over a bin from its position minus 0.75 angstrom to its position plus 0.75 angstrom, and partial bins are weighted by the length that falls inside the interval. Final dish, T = 6.41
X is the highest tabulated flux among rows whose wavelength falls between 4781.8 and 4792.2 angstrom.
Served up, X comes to 8.88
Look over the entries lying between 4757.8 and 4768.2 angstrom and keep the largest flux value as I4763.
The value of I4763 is 7.96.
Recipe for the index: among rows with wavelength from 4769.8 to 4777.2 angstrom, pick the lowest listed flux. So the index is 7.04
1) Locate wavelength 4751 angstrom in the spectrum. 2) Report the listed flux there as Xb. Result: 8.22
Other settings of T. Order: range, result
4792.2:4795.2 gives 7.92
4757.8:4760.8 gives 7.5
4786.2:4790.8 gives 7.4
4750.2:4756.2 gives 7.28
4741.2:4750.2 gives 6.14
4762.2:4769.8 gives 7.02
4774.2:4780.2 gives 7.05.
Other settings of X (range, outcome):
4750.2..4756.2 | 8.22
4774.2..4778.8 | 8.03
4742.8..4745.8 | 7.05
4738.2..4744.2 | 7.23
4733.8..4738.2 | 7.88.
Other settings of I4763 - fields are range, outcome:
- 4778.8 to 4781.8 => 8.3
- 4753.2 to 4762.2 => 7.73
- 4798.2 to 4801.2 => 6.95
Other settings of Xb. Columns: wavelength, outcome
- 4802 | 6.84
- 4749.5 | 7.28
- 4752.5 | 7.98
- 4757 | 7.55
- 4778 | 8.03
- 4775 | 7.08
